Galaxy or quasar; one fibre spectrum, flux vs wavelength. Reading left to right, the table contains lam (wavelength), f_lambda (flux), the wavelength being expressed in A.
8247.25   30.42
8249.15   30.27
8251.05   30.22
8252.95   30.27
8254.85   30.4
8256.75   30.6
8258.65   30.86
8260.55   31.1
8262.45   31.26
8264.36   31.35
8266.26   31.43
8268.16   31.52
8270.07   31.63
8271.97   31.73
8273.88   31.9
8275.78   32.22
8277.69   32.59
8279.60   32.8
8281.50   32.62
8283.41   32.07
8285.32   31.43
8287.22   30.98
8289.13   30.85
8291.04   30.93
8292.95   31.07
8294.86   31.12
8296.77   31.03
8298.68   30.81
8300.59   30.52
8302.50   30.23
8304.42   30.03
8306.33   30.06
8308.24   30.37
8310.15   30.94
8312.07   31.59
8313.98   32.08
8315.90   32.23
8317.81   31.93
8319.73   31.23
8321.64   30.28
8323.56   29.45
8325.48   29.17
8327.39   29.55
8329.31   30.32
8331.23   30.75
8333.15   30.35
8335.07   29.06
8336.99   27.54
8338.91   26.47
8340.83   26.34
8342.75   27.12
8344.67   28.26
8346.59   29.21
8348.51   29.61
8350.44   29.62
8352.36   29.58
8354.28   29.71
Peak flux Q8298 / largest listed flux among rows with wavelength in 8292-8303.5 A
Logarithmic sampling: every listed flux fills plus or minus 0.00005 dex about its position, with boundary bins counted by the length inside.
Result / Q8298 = 31.12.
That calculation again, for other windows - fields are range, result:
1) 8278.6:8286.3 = 32.8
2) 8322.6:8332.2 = 30.75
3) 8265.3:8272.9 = 31.73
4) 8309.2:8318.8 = 32.23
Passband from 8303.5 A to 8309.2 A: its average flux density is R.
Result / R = 30.2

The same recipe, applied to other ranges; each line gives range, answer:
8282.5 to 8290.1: 31.3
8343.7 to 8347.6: 28.8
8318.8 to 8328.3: 30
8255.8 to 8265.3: 31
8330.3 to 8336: 30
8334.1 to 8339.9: 27.7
